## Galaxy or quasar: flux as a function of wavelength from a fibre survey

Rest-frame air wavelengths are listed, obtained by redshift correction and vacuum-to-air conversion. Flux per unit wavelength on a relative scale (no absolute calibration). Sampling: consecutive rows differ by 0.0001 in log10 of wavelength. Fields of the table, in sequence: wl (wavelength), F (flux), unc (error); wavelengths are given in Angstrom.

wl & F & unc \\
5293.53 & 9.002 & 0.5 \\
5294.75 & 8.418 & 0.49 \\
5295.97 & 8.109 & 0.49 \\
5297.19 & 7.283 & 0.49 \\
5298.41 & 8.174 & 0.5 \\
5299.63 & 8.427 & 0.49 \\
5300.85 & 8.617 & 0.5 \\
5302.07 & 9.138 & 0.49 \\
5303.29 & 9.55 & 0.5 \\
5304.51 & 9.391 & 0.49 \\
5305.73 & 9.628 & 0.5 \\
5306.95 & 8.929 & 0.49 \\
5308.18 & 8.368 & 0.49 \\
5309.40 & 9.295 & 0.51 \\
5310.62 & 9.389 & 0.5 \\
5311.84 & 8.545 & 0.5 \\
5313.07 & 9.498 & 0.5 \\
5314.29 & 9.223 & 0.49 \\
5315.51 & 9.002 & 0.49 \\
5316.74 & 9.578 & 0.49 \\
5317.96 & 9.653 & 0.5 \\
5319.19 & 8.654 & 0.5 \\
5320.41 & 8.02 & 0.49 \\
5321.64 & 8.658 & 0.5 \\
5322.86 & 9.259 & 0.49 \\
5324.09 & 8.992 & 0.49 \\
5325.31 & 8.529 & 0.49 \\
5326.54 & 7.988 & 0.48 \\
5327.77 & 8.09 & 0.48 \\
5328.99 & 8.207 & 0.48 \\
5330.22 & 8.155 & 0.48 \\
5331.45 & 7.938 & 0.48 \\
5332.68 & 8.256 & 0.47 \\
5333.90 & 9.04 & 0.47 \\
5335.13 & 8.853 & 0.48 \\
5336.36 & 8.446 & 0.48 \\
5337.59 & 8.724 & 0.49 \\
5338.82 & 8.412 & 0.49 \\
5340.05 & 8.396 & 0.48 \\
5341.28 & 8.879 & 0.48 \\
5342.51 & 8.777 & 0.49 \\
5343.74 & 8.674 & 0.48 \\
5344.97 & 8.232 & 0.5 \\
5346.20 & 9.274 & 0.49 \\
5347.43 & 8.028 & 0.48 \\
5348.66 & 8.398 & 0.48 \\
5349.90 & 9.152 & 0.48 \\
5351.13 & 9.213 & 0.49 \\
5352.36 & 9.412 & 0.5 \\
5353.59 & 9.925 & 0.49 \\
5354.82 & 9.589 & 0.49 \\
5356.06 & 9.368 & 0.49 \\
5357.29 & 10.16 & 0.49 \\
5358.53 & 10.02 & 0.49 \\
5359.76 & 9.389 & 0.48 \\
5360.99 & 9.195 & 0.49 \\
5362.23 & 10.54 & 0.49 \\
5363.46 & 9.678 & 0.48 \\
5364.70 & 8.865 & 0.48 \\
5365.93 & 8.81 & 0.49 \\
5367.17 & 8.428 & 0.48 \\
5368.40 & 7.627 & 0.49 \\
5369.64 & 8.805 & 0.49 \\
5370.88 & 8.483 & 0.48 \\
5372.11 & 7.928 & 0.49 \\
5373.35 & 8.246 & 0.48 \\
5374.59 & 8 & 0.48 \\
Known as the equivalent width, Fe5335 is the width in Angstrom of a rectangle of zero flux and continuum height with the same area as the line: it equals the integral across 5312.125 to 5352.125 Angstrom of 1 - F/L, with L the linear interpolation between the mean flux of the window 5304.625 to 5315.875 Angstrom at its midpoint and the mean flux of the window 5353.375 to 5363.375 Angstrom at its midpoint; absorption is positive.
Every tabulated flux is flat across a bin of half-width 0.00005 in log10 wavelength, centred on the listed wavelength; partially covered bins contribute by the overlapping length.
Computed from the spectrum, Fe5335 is 3.0 Angstrom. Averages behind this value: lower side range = 9.12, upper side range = 9.76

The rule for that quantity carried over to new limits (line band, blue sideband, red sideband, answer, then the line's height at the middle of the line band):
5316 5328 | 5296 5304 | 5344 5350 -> -0.3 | 8.54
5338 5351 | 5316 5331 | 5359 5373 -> 0.2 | 8.76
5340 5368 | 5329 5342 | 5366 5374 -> -2.6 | 8.38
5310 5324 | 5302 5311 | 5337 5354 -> 0.1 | 9.1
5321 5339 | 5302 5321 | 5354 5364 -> 1.6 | 9.36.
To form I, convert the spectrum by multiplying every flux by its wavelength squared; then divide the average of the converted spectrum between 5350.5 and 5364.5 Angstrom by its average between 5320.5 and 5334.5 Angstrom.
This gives 1.16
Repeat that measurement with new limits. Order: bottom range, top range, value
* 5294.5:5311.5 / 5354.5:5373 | 1.06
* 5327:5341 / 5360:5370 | 1.08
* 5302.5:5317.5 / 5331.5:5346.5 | 0.95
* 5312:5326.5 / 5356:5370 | 1.05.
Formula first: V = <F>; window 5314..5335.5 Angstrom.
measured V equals 8.66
